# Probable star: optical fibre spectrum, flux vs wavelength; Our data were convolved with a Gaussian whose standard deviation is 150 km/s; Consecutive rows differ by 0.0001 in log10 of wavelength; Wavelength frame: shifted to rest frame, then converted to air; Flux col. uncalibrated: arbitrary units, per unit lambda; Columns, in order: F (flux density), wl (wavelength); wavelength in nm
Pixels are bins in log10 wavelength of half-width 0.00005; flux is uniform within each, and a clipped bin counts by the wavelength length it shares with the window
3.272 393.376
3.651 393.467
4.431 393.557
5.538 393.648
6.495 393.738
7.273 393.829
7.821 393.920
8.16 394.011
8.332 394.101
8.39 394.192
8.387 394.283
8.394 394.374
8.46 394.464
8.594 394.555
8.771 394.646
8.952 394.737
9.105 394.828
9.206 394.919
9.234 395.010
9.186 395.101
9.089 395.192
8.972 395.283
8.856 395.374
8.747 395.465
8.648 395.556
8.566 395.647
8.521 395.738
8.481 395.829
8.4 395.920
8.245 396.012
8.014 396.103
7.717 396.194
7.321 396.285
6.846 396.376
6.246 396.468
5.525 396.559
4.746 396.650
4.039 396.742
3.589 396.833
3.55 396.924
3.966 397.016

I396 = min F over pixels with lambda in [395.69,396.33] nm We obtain 7.321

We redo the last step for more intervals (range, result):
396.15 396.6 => 5.525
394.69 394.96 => 8.952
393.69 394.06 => 6.495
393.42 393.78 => 3.651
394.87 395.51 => 8.747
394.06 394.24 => 8.332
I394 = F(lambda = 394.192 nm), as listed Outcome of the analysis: 8.39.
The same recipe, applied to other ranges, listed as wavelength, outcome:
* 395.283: 8.972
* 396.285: 7.321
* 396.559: 5.525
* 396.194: 7.717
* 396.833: 3.589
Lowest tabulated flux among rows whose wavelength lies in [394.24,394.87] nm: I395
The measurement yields 8.387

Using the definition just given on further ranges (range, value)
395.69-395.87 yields 8.481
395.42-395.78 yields 8.521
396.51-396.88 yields 3.589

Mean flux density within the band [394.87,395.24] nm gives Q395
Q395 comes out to 9.17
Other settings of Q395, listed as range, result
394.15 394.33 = 8.37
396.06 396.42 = 7.49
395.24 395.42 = 8.92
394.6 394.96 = 8.99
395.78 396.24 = 8.17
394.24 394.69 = 8.53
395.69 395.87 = 8.51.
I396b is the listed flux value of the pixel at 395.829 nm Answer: 8.481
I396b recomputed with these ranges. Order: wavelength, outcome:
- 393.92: 7.821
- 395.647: 8.566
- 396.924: 3.55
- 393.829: 7.273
